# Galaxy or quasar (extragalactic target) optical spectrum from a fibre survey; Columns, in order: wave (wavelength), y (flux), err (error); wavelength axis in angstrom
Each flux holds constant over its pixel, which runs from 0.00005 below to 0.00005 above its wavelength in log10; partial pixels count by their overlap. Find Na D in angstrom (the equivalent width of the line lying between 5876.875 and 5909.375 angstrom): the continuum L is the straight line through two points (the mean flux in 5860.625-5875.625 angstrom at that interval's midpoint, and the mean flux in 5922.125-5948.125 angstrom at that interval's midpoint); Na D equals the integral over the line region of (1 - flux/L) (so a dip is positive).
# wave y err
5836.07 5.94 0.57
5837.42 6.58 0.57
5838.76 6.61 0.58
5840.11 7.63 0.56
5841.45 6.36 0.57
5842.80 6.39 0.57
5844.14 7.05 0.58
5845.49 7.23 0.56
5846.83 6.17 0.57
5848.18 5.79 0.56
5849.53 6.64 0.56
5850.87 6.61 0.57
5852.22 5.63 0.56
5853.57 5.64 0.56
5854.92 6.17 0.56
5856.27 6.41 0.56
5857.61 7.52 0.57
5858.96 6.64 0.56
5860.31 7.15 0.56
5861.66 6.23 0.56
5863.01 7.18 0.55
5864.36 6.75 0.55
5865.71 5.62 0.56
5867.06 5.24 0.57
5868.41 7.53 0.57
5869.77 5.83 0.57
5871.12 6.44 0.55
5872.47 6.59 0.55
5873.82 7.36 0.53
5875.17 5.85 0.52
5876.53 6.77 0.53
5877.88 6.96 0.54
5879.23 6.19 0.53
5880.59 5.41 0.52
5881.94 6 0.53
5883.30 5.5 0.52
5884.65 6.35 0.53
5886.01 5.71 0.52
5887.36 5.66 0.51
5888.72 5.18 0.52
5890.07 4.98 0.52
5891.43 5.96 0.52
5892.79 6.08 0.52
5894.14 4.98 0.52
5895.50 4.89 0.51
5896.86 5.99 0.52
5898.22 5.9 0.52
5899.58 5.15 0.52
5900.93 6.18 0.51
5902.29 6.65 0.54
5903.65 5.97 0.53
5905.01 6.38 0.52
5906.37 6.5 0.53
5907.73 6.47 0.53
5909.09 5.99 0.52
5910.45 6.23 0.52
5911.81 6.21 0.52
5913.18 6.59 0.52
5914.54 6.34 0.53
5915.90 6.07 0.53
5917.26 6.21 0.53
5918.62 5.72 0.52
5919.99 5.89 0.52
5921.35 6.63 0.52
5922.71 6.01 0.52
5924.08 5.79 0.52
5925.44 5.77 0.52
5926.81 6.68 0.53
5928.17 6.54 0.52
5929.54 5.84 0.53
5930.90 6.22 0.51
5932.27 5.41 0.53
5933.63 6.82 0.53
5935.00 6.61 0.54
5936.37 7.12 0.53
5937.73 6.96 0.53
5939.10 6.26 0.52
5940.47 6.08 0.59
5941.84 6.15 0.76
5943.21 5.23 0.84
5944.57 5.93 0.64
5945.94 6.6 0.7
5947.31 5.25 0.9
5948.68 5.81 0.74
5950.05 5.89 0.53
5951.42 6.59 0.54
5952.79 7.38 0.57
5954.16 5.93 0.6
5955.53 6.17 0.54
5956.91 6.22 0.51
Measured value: 2.35 angstrom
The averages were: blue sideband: 6.45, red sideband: 6.17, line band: 5.88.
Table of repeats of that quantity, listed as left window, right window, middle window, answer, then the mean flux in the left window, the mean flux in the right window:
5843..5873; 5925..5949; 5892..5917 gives 1.05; 6.46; 6.19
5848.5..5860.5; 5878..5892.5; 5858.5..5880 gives -1.43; 6.44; 5.75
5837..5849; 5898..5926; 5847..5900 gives 2.51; 6.65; 6.13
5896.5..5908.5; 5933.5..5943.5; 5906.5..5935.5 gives 0.40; 6.14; 6.42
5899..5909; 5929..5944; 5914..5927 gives 0.28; 6.19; 6.25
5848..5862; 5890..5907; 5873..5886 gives -0.30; 6.43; 5.84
